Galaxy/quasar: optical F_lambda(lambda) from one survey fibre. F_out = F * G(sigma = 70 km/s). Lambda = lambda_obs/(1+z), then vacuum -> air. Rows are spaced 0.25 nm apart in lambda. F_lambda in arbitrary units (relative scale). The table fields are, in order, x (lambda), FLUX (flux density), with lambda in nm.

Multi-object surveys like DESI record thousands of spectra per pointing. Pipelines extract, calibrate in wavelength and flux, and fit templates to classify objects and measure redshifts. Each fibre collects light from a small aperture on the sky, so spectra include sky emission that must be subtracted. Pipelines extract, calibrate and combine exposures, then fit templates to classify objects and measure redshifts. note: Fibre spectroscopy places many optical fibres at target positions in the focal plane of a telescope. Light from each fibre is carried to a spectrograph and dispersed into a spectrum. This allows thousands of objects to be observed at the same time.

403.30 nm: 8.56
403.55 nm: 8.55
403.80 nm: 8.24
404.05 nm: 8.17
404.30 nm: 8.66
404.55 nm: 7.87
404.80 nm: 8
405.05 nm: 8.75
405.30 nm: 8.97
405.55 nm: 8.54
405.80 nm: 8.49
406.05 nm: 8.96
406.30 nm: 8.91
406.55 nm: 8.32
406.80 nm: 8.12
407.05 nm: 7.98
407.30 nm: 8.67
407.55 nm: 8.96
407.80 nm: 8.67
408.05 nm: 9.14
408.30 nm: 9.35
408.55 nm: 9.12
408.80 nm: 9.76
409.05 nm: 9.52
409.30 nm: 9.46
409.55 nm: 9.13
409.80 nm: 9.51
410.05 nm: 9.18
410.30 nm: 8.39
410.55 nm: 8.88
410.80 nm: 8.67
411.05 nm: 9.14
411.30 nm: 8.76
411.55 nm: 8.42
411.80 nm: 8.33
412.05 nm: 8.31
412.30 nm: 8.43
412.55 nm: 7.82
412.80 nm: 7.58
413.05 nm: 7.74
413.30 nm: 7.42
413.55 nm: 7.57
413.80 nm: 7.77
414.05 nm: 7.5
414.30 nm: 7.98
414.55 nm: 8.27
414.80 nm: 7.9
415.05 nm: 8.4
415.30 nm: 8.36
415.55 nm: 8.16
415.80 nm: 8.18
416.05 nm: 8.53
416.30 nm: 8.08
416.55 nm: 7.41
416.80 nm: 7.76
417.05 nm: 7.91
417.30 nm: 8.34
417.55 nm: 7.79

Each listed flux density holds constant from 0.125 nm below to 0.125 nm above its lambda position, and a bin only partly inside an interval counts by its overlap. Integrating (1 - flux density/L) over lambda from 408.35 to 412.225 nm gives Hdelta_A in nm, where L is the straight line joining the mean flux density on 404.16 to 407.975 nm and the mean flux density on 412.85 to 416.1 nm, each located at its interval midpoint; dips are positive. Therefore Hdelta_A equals -0.34 nm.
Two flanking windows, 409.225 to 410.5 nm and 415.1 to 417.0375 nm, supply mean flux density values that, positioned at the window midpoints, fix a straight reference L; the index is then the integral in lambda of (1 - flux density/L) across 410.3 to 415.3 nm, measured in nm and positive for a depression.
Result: 0.26 nm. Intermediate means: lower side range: 9.11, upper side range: 8.07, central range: 8.16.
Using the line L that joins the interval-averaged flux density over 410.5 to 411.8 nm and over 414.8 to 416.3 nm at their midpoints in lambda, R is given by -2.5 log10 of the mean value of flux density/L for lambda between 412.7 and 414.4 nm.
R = 0.112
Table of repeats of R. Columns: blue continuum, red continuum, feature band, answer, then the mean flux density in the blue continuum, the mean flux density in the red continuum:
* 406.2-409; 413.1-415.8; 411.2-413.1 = 0.008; 8.84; 7.94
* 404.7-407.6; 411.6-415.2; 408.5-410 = -0.139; 8.55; 7.94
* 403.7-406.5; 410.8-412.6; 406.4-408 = 0.001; 8.5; 8.5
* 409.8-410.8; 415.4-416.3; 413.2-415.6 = 0.065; 8.88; 8.26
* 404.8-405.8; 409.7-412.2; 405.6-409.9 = -0.031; 8.63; 8.75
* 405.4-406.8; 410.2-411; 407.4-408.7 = -0.050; 8.6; 8.7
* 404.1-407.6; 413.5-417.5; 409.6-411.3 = -0.087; 8.5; 8.01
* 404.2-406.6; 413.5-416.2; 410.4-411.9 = -0.057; 8.55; 8.07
